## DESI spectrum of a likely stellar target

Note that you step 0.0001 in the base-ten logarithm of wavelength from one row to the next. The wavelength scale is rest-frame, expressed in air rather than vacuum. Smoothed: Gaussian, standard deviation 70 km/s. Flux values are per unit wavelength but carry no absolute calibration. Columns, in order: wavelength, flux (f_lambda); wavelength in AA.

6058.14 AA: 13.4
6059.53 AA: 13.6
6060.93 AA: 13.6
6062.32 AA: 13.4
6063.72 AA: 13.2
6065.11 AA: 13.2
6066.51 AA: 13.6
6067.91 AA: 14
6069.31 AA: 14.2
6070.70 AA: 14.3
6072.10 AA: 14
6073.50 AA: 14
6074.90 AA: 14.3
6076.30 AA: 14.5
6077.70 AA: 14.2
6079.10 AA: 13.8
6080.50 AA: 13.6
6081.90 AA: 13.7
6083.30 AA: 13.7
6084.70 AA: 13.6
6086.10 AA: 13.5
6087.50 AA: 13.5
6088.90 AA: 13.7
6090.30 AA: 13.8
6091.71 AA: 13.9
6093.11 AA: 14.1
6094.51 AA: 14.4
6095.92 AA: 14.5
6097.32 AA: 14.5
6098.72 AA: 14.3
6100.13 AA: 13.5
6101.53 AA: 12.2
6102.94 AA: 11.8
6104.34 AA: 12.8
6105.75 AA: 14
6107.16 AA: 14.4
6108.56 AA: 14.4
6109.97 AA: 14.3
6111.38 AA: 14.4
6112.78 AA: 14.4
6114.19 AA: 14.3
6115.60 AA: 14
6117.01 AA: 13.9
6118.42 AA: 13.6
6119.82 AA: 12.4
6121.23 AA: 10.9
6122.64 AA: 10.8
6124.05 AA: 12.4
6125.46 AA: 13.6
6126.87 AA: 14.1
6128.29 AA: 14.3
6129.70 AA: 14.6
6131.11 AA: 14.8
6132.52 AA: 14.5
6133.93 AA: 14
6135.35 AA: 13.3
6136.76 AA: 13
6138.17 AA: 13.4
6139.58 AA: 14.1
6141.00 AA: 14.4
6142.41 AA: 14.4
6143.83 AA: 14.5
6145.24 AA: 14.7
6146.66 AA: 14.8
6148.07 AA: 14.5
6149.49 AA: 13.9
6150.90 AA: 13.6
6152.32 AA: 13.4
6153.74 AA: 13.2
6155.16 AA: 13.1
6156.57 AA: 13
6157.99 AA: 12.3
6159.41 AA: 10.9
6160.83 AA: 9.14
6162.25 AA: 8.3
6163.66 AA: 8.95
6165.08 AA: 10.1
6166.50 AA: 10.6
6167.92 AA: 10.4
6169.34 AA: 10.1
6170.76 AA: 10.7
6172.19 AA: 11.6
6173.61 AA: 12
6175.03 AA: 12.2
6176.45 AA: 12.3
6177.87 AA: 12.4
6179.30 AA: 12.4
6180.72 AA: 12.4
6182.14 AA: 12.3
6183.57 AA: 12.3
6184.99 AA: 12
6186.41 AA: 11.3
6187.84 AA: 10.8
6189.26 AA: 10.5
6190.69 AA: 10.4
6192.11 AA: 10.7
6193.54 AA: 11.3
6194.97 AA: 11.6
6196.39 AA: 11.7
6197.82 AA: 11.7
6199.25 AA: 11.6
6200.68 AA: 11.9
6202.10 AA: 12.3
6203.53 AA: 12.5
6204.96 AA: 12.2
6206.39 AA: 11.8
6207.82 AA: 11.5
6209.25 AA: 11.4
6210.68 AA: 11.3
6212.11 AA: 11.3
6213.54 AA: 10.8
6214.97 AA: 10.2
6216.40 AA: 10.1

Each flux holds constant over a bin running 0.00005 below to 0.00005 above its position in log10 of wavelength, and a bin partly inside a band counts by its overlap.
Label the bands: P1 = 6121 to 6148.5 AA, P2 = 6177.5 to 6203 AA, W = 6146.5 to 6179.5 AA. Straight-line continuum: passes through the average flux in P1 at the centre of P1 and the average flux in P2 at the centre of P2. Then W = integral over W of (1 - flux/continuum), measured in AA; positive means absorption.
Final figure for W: 2.44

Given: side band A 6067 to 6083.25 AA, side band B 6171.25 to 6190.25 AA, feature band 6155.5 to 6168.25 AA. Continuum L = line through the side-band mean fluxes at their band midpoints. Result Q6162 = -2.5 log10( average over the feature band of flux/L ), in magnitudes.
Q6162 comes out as 0.17 mag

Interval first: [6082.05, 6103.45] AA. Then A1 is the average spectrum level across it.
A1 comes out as 13.7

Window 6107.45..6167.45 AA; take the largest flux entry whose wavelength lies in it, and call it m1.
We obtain 14.8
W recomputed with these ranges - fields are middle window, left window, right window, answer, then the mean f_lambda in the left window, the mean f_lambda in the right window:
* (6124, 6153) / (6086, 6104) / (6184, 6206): -3.02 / 13.7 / 11.5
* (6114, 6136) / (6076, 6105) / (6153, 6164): -1.84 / 13.7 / 11.2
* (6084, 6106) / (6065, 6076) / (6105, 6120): 0.65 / 14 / 14.1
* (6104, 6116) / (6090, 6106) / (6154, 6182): -0.84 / 13.6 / 11.3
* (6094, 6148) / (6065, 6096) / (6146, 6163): -2.60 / 13.9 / 12.5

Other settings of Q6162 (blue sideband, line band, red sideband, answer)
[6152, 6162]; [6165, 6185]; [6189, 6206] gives 0.01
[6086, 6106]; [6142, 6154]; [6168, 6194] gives -0.15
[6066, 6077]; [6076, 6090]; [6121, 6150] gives 0.02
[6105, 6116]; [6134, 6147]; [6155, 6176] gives -0.14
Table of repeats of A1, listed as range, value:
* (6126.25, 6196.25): 12.4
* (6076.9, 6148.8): 13.8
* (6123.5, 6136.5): 13.9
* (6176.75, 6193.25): 11.6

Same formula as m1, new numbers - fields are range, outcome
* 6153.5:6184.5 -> 13.2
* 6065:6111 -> 14.5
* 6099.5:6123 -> 14.4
